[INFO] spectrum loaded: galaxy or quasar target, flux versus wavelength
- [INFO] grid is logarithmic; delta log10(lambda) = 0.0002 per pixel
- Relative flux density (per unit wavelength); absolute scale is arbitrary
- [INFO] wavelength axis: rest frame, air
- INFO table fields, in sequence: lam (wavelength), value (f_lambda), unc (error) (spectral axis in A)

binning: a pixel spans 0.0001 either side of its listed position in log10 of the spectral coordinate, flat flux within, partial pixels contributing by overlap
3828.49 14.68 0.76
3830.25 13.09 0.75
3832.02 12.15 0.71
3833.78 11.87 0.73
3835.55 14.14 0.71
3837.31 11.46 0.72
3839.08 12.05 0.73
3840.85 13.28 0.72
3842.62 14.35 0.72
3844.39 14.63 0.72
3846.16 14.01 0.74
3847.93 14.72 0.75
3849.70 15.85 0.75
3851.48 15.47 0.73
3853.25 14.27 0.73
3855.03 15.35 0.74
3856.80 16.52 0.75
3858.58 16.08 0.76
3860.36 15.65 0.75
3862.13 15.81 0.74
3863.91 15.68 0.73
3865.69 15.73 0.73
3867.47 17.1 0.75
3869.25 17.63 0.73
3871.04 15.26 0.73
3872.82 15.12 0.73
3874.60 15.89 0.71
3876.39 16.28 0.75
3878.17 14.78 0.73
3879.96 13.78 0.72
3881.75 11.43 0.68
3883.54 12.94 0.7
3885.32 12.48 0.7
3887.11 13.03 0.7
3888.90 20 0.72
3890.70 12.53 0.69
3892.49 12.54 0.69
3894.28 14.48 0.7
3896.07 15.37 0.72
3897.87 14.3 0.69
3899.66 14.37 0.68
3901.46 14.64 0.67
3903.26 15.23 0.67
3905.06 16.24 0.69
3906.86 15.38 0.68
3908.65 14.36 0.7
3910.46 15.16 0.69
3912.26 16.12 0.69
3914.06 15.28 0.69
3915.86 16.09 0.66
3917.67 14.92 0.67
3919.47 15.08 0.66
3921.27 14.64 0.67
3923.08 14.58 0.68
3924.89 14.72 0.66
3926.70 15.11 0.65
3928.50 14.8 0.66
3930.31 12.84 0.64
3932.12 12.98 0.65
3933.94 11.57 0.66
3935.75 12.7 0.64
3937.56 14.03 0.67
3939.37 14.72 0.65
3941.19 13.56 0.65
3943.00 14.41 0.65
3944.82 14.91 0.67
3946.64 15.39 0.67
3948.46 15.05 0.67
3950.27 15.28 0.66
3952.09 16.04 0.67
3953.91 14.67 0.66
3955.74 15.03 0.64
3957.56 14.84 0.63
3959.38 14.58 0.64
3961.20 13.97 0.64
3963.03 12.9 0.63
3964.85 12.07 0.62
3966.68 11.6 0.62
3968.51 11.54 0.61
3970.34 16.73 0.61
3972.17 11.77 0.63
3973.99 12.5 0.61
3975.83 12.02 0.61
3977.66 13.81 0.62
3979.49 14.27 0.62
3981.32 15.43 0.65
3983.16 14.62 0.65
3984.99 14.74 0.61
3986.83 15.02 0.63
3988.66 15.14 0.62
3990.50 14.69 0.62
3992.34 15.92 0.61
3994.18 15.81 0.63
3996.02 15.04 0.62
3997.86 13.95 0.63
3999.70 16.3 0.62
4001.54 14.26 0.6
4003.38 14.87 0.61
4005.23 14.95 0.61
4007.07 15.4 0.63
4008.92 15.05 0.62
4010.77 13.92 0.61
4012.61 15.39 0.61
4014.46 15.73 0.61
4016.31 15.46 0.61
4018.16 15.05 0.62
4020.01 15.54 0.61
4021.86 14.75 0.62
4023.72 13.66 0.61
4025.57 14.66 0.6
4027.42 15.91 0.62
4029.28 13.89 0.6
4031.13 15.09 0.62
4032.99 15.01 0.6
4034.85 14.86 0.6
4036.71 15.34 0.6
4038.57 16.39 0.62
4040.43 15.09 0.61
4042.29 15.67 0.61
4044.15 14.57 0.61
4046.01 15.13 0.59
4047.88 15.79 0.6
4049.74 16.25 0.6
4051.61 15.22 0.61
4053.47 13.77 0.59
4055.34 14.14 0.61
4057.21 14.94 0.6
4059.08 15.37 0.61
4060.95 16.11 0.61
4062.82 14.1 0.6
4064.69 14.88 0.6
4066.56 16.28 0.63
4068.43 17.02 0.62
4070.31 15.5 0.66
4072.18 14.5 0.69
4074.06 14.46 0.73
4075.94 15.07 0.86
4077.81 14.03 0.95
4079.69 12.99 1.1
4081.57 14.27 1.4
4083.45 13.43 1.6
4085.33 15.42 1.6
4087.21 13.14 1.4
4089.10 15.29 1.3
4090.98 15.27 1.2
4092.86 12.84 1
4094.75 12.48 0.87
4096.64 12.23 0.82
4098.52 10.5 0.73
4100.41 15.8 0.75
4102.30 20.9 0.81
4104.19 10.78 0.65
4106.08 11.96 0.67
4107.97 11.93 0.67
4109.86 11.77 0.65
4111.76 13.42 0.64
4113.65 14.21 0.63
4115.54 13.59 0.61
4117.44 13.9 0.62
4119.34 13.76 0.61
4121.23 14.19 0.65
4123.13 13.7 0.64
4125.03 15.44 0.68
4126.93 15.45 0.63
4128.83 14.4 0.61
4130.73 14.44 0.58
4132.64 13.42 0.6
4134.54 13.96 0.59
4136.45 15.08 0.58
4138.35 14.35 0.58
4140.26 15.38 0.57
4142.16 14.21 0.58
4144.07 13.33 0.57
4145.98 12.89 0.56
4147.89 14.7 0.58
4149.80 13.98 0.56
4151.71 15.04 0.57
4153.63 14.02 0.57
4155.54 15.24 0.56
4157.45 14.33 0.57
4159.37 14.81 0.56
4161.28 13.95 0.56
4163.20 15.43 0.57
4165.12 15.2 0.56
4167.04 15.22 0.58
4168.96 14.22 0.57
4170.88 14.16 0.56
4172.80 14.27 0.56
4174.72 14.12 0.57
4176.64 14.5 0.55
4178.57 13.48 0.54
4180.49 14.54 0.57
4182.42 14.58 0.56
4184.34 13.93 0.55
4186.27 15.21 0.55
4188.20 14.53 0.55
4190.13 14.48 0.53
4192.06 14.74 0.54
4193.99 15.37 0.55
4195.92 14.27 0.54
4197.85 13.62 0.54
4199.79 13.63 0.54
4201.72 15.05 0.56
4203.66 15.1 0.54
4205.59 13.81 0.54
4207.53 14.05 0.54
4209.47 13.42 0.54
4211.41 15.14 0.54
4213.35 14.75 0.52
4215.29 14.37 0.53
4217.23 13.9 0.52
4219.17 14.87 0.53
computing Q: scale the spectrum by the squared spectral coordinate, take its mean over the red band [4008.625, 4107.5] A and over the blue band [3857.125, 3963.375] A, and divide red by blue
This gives 1.07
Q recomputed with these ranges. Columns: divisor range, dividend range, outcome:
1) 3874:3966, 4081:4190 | 1.09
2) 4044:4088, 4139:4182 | 1.02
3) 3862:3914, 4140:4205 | 1.11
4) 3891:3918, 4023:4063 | 1.08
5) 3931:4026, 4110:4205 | 1.09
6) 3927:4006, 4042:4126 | 1.07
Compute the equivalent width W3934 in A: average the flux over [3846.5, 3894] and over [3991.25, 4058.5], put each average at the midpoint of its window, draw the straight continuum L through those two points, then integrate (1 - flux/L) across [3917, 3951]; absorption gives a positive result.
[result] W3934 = 1.8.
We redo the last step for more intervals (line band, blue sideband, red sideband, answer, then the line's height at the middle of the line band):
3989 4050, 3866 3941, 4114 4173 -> -2.5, 14.5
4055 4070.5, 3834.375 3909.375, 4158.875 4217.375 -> -0.9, 14.6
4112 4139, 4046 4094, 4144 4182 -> 0.6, 14.6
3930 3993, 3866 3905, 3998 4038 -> 3.6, 14.9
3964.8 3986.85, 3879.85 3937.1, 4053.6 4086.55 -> 1.5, 14.6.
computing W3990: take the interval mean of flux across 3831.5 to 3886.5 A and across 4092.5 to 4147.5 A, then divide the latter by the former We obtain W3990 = 0.95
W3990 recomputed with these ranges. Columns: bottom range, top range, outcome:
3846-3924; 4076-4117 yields 0.91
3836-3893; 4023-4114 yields 0.98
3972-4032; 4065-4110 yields 0.96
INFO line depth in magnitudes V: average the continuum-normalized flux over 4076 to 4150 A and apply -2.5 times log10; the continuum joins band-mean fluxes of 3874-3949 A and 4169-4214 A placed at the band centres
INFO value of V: 0.036 mag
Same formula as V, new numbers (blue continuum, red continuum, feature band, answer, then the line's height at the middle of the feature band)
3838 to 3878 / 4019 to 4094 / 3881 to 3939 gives 0.058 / 15.2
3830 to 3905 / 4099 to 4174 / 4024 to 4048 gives -0.055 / 14.4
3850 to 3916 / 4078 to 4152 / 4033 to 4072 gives -0.077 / 14.2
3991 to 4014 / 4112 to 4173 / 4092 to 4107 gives 0.089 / 14.6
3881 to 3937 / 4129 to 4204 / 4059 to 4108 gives 0.005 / 14.4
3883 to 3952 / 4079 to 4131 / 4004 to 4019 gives -0.068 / 14.2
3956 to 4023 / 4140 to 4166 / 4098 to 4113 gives 0.075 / 14.4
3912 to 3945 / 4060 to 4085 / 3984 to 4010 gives -0.037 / 14.6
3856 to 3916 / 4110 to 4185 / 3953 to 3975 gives 0.103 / 14.8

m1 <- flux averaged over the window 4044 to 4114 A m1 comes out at 14.4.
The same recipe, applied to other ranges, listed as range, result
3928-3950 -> 13.9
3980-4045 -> 15.1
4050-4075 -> 15.1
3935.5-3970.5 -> 14.2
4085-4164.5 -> 14.1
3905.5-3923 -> 15.2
